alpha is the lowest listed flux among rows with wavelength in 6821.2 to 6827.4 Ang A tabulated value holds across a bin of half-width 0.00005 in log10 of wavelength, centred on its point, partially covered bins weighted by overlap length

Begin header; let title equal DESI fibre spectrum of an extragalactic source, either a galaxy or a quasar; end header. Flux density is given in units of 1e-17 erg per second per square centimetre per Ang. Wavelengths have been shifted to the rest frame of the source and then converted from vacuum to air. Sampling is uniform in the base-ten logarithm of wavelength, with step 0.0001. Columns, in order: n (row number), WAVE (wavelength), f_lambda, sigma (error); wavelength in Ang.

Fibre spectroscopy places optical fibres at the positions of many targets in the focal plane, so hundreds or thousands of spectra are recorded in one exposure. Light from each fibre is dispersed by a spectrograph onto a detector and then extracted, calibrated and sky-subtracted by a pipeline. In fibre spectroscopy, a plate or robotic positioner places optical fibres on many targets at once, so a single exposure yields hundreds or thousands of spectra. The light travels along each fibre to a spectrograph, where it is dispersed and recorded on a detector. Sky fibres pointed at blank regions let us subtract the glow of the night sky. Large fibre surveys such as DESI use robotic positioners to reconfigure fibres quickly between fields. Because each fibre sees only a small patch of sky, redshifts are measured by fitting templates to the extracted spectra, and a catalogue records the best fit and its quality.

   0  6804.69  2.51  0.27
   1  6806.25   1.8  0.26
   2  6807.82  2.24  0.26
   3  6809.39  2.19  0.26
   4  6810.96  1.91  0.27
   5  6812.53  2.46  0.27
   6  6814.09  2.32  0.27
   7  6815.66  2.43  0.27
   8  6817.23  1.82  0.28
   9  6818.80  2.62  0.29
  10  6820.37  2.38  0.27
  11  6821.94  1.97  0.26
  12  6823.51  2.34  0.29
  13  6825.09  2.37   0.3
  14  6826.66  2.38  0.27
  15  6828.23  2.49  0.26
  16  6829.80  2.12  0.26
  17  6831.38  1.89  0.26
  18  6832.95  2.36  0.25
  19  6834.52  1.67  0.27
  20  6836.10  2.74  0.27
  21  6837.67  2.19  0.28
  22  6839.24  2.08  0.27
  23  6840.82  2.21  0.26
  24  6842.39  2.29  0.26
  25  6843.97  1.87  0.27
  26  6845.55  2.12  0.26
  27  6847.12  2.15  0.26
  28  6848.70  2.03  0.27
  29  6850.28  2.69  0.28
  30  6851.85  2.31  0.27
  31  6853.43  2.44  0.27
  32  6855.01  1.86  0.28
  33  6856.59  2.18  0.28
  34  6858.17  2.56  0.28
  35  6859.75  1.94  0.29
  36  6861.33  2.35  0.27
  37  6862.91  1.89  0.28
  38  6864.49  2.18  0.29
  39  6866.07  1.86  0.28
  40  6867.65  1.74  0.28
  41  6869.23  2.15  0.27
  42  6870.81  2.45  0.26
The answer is 1.97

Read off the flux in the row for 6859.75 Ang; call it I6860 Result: 1.94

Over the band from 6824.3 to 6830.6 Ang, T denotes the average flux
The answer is 2.34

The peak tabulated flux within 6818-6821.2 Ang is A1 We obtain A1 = 2.62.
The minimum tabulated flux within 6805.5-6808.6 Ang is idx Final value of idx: 1.8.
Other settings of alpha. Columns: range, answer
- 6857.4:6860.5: 1.94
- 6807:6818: 1.82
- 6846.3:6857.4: 1.86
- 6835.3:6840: 2.08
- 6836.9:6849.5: 1.87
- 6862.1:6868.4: 1.74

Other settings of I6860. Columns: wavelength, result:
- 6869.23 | 2.15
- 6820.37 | 2.38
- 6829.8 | 2.12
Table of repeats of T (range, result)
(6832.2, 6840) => 2.21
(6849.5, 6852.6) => 2.51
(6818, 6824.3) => 2.33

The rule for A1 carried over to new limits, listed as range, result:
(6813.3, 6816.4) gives 2.43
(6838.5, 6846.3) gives 2.29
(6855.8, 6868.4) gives 2.56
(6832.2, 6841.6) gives 2.74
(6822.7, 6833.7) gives 2.49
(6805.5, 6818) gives 2.46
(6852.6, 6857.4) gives 2.44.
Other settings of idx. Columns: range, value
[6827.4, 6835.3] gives 1.67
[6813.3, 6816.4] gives 2.32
